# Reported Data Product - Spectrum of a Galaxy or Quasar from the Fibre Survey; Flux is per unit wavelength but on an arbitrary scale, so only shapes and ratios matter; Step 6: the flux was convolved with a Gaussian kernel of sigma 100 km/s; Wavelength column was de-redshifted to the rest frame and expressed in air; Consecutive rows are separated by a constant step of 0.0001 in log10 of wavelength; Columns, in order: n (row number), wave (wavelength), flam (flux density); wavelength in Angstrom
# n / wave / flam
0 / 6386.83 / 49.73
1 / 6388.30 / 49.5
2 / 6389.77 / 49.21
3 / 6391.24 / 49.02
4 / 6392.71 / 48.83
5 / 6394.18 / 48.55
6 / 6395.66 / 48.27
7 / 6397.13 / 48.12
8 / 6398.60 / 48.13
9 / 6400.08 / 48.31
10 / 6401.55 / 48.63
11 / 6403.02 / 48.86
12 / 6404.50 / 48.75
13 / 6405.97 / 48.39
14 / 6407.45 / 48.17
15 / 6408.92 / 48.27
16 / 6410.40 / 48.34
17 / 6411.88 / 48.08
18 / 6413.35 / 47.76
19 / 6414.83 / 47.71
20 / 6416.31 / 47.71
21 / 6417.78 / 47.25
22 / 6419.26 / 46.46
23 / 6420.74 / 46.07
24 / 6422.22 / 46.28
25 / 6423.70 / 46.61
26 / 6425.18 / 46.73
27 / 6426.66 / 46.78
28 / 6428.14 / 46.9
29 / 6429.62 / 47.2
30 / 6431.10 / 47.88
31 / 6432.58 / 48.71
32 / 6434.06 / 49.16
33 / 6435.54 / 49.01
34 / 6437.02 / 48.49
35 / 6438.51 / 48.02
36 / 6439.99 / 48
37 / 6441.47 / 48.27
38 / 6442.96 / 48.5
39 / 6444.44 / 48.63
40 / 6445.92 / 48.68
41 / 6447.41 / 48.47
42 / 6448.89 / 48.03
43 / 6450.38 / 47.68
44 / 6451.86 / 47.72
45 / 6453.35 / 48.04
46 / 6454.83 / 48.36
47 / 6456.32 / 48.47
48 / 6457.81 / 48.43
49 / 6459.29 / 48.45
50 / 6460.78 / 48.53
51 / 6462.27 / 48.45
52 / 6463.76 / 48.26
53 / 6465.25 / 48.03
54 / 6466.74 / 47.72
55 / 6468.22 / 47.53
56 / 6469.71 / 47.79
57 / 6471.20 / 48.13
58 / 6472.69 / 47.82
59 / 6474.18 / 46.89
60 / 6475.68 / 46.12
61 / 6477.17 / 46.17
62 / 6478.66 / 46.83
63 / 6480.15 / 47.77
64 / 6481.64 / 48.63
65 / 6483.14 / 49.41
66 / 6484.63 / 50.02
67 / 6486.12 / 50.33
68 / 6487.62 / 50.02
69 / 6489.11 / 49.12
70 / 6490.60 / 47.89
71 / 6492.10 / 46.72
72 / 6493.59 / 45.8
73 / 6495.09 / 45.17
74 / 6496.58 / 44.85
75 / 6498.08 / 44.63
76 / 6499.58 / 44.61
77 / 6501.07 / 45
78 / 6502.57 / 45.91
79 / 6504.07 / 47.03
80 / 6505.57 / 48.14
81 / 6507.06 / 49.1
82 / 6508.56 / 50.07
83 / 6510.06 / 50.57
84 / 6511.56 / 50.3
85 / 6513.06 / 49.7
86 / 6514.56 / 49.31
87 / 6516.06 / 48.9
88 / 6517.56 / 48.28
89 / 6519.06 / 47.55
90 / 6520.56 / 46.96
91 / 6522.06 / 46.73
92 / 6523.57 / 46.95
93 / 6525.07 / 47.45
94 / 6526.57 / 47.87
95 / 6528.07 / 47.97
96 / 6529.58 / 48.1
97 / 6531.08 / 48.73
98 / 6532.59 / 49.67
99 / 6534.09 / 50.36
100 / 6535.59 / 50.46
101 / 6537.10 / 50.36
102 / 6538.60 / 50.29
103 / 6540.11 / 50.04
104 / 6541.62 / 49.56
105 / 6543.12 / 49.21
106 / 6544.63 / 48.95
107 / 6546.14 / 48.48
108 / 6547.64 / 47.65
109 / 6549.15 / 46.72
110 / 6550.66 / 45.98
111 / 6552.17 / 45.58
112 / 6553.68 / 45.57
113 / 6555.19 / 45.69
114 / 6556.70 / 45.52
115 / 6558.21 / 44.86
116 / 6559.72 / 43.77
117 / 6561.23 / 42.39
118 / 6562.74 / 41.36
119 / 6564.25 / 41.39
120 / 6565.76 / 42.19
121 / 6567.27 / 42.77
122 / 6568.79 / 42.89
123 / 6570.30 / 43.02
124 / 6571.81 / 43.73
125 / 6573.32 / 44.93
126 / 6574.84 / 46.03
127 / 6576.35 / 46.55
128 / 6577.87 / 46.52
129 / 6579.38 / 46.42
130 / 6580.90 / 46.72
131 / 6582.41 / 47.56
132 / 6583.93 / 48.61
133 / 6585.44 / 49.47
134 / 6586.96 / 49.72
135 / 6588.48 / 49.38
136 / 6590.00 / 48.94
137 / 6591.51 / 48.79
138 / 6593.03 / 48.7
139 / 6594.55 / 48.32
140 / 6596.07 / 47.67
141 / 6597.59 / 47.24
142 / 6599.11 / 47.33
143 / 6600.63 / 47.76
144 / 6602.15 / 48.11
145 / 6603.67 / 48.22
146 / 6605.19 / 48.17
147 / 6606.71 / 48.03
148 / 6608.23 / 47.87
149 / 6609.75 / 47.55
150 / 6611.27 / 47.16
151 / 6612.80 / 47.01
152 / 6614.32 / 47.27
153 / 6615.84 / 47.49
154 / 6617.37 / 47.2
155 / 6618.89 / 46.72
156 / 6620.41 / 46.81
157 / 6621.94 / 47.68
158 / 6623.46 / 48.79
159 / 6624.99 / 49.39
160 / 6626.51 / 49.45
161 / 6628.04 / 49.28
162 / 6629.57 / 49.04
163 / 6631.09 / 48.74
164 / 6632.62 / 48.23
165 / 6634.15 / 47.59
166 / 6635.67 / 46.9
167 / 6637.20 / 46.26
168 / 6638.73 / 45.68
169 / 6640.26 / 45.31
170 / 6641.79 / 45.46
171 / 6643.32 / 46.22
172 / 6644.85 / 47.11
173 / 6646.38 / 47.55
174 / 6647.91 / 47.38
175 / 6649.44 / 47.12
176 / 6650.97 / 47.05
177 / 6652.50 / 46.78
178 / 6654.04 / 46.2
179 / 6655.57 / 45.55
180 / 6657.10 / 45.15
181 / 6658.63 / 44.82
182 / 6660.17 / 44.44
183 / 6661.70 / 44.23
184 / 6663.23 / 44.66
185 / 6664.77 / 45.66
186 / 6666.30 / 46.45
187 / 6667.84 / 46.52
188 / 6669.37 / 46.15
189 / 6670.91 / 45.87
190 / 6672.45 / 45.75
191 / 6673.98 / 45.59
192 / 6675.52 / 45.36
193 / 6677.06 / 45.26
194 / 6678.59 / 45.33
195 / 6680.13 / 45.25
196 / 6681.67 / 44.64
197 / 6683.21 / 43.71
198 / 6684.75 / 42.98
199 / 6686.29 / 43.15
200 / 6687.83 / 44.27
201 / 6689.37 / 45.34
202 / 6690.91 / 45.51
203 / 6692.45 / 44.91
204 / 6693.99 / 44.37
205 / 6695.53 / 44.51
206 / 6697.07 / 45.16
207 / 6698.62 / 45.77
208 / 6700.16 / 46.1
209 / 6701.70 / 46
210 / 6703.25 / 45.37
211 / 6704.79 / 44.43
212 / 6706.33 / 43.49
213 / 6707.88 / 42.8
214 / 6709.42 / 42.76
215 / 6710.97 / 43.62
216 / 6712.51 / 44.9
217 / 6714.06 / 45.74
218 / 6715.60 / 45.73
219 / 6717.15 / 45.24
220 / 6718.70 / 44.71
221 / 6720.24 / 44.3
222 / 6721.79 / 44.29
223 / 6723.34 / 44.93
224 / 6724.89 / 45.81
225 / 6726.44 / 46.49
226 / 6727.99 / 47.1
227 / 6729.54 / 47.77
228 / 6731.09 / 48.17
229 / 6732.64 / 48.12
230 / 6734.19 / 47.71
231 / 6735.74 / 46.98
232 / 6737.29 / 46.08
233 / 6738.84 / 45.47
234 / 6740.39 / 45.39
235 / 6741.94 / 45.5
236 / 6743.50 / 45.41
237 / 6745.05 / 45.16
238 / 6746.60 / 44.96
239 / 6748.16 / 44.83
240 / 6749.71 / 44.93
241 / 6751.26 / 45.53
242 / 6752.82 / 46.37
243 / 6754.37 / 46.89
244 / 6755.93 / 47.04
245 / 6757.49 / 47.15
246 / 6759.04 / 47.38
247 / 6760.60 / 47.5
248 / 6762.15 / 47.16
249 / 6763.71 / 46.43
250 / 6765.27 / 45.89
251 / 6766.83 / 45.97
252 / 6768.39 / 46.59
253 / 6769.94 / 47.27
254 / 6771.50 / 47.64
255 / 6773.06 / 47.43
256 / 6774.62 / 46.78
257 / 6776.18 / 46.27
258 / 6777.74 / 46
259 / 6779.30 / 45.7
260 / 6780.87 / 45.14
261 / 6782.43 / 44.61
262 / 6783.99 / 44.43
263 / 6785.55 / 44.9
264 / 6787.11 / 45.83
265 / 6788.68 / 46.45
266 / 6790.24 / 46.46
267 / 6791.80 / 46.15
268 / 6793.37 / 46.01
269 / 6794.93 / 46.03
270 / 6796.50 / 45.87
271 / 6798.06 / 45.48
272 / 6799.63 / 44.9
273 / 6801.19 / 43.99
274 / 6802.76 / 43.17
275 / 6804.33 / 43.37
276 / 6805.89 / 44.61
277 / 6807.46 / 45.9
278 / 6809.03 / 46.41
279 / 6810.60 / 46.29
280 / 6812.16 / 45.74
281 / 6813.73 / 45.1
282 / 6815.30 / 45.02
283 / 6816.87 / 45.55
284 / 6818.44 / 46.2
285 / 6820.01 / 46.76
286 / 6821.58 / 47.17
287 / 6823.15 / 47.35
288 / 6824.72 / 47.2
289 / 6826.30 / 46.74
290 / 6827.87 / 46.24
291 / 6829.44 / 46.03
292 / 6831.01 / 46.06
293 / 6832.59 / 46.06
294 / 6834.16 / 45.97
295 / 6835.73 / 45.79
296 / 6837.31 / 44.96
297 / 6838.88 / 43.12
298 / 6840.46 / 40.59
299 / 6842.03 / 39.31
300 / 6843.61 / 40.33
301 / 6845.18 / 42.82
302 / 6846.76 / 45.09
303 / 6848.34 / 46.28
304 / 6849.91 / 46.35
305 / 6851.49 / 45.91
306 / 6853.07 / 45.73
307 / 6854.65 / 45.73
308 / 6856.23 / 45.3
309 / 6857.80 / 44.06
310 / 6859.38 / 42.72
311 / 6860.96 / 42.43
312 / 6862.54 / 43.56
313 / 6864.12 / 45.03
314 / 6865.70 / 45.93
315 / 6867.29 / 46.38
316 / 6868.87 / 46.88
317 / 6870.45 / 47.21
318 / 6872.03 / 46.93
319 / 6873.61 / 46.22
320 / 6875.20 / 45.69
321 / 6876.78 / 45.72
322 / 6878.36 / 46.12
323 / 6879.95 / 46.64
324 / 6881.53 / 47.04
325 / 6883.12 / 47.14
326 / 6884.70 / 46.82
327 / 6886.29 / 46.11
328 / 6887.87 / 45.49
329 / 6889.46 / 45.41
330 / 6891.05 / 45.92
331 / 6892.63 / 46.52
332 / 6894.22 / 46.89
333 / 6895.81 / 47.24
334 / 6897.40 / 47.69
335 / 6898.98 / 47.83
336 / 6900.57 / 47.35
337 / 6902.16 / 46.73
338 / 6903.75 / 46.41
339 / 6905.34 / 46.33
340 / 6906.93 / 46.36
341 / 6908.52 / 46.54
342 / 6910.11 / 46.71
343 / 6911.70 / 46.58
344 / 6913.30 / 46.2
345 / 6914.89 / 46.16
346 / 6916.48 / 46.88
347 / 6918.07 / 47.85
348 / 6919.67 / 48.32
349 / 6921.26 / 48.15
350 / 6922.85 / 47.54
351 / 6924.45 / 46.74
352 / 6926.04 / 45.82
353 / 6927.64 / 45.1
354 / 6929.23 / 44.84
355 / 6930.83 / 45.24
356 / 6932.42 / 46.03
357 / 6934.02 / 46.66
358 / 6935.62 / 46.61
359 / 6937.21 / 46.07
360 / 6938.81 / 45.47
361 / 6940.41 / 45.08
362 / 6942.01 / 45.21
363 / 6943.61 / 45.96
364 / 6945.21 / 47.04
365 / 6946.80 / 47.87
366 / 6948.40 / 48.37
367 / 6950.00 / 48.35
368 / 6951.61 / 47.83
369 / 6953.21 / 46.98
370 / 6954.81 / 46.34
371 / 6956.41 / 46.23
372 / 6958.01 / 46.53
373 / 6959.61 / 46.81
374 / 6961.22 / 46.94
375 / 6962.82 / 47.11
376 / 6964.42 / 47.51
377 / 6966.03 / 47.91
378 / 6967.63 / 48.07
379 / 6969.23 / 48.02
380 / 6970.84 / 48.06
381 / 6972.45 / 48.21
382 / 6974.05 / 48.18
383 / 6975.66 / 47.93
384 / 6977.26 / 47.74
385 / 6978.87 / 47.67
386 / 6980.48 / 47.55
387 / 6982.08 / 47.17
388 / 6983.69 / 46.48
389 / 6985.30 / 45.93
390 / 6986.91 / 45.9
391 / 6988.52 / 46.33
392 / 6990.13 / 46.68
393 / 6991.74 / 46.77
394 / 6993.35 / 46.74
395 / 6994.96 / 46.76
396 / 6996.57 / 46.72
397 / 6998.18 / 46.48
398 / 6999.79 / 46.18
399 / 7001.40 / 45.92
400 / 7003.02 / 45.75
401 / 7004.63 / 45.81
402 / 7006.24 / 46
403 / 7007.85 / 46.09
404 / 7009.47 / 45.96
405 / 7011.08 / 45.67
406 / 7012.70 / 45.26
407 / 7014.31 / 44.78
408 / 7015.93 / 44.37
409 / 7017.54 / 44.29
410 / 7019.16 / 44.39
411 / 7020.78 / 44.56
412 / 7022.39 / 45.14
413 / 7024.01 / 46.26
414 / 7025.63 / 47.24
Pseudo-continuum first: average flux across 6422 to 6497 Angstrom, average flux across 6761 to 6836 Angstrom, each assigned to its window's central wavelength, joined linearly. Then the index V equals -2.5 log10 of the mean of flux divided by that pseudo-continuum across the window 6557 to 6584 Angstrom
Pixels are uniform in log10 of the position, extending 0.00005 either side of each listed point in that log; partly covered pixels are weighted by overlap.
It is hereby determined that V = 0.07 mag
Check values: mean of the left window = 47.9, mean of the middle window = 44.5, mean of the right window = 45.9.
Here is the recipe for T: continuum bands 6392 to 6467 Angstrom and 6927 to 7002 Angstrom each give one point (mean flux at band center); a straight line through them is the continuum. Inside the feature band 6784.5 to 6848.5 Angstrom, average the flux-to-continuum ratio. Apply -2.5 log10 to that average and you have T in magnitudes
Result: 0.05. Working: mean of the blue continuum 48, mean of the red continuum 46.8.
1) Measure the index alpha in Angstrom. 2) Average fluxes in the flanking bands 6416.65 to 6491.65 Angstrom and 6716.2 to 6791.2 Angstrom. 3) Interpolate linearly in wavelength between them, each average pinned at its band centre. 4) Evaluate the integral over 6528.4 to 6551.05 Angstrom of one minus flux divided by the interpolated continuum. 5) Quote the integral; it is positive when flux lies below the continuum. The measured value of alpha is -0.7 Angstrom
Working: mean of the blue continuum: 48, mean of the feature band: 49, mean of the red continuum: 46.1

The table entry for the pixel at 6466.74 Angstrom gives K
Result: 47.72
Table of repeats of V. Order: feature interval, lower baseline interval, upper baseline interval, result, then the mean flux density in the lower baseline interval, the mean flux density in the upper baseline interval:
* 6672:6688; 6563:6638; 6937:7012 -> 0.06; 47.1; 46.8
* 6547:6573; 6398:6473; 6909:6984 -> 0.08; 48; 46.9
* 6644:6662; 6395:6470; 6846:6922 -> 0.02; 48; 46.2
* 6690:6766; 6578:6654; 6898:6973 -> 0.04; 47.7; 46.8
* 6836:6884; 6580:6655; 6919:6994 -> 0.05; 47.7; 46.9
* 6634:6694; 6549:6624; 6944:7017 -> 0.02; 46.5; 46.8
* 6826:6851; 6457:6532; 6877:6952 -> 0.06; 47.8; 46.6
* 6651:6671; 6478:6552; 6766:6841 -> 0.03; 48.1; 45.7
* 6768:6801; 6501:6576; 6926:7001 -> 0.02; 47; 46.8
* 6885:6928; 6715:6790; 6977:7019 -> -0.01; 46.1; 46.1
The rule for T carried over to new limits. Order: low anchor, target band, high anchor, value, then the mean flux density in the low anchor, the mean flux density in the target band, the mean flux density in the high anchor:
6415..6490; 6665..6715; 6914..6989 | 0.060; 48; 44.9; 46.9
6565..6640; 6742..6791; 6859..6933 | 0.014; 47.3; 46.1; 46.3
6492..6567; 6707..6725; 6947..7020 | 0.058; 47.1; 44.5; 46.7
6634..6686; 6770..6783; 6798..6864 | -0.025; 45.7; 46.3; 44.9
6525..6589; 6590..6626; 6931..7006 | -0.025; 46.7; 47.8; 46.9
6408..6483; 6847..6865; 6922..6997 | 0.052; 47.8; 44.9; 46.8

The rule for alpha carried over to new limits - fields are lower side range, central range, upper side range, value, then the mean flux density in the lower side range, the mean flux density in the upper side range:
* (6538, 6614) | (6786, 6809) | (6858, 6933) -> 0.5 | 46.7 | 46.3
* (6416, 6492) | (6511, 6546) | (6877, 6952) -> -0.8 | 48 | 46.6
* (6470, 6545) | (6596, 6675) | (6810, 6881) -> 0.2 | 48.1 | 45.3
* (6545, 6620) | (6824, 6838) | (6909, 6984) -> 0.2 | 46.5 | 46.9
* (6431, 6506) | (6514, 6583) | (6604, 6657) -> 1.3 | 47.8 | 47.3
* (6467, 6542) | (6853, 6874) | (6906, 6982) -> 0.8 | 48.1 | 46.9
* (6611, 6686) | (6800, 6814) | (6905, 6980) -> 0.5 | 46.4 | 46.9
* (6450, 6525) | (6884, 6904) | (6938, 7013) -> 0.1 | 47.8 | 46.8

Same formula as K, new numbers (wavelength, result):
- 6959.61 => 46.81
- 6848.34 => 46.28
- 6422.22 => 46.28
